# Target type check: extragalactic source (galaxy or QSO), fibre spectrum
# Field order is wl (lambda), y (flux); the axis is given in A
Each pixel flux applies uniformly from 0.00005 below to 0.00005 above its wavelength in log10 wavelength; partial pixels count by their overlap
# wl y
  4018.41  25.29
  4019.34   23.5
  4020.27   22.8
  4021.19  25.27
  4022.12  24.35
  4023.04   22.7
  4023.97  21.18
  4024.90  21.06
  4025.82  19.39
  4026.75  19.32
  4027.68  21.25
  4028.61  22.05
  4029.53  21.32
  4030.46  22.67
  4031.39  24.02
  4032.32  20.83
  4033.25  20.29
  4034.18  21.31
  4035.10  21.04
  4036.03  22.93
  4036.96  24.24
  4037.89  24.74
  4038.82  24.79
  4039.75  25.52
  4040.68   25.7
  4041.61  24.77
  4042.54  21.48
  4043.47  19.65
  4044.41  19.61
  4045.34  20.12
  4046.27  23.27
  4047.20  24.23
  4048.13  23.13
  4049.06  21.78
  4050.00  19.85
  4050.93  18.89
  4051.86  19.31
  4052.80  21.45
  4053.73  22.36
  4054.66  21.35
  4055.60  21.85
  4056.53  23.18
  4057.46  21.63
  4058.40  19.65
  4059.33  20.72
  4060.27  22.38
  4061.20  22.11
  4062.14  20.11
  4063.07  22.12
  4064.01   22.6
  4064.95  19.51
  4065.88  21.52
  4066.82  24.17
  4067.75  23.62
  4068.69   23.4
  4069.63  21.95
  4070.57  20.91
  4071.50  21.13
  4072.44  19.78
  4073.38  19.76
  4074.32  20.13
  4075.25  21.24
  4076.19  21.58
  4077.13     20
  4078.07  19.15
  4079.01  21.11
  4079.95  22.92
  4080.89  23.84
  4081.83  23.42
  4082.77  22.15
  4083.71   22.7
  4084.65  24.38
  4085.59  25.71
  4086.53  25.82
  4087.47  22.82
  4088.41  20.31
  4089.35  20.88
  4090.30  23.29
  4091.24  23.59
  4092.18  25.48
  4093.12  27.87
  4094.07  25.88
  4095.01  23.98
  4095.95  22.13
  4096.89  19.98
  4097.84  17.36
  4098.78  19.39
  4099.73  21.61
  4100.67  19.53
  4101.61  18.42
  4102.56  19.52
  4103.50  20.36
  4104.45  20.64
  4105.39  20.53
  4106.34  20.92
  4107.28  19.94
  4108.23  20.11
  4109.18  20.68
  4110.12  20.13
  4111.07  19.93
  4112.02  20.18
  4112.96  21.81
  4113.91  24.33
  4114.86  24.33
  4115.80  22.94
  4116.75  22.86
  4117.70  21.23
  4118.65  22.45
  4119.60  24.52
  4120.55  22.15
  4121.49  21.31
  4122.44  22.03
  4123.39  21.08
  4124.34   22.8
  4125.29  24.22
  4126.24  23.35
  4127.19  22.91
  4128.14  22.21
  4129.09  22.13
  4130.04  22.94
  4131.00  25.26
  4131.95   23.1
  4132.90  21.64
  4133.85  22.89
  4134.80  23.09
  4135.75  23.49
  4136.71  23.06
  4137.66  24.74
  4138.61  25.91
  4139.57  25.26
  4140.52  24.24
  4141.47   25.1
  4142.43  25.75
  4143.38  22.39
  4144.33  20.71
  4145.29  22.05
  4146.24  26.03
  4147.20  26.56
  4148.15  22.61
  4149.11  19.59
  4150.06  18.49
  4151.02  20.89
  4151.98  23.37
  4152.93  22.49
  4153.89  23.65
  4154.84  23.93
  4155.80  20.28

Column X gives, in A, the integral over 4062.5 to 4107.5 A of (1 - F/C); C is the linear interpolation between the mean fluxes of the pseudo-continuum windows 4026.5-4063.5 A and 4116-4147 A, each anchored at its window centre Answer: 1.4 A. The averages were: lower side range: 21.9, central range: 21.9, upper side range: 23.2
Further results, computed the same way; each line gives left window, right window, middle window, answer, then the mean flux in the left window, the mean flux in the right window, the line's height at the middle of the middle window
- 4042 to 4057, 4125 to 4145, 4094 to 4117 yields 1.8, 21.4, 23.5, 22.8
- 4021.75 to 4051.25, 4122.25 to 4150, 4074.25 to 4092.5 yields 0.1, 22.1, 23.3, 22.7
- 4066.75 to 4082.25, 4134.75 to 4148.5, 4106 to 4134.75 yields 1.3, 21.6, 24.1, 23.3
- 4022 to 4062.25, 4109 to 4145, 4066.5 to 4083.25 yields 0.5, 21.9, 22.9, 22.3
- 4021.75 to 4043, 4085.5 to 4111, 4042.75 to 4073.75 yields 1.0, 22.5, 21.6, 22.1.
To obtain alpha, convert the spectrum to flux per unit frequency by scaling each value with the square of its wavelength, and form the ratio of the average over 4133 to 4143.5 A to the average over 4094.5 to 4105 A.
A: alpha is 1.21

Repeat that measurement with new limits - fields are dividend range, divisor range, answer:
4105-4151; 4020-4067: 1.07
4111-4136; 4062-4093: 1.04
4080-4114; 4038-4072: 1.02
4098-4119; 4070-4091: 0.97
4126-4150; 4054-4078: 1.13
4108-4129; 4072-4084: 1.06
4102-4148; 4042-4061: 1.10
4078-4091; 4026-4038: 1.07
